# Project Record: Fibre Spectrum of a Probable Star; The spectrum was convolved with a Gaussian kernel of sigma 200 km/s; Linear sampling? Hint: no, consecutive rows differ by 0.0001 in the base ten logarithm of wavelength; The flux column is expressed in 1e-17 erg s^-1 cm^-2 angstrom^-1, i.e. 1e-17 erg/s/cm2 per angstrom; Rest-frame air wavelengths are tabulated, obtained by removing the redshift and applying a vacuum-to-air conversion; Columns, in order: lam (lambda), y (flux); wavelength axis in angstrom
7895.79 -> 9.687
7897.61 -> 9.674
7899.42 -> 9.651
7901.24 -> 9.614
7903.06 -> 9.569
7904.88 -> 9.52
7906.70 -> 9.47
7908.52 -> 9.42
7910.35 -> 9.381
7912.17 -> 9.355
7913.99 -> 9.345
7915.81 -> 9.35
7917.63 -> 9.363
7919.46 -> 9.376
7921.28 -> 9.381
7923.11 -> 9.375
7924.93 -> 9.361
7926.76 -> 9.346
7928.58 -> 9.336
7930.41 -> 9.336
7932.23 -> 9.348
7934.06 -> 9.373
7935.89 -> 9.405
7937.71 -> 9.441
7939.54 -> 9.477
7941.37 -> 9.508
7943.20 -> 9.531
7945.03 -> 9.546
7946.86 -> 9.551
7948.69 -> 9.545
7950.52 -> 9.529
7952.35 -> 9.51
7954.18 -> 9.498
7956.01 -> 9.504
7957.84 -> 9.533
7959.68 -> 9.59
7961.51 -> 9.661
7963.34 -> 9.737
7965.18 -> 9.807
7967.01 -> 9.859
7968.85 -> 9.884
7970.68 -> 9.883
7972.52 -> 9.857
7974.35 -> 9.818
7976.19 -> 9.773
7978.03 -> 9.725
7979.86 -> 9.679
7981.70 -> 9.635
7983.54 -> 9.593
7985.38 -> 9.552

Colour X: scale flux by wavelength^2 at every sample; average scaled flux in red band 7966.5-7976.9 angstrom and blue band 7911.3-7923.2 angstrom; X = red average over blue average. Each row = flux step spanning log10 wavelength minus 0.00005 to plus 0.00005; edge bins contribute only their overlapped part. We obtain 1.07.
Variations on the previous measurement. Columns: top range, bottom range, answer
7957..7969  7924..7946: 1.04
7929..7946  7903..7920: 1.01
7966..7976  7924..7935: 1.07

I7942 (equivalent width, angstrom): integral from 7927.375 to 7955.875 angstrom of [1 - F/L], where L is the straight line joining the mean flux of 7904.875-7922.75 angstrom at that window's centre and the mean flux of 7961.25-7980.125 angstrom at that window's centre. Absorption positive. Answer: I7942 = 0.37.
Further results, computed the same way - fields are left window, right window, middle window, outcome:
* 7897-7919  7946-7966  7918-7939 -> 0.3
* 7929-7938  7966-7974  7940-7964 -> 0.2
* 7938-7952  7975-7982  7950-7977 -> -0.2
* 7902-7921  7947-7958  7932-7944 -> 0.1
